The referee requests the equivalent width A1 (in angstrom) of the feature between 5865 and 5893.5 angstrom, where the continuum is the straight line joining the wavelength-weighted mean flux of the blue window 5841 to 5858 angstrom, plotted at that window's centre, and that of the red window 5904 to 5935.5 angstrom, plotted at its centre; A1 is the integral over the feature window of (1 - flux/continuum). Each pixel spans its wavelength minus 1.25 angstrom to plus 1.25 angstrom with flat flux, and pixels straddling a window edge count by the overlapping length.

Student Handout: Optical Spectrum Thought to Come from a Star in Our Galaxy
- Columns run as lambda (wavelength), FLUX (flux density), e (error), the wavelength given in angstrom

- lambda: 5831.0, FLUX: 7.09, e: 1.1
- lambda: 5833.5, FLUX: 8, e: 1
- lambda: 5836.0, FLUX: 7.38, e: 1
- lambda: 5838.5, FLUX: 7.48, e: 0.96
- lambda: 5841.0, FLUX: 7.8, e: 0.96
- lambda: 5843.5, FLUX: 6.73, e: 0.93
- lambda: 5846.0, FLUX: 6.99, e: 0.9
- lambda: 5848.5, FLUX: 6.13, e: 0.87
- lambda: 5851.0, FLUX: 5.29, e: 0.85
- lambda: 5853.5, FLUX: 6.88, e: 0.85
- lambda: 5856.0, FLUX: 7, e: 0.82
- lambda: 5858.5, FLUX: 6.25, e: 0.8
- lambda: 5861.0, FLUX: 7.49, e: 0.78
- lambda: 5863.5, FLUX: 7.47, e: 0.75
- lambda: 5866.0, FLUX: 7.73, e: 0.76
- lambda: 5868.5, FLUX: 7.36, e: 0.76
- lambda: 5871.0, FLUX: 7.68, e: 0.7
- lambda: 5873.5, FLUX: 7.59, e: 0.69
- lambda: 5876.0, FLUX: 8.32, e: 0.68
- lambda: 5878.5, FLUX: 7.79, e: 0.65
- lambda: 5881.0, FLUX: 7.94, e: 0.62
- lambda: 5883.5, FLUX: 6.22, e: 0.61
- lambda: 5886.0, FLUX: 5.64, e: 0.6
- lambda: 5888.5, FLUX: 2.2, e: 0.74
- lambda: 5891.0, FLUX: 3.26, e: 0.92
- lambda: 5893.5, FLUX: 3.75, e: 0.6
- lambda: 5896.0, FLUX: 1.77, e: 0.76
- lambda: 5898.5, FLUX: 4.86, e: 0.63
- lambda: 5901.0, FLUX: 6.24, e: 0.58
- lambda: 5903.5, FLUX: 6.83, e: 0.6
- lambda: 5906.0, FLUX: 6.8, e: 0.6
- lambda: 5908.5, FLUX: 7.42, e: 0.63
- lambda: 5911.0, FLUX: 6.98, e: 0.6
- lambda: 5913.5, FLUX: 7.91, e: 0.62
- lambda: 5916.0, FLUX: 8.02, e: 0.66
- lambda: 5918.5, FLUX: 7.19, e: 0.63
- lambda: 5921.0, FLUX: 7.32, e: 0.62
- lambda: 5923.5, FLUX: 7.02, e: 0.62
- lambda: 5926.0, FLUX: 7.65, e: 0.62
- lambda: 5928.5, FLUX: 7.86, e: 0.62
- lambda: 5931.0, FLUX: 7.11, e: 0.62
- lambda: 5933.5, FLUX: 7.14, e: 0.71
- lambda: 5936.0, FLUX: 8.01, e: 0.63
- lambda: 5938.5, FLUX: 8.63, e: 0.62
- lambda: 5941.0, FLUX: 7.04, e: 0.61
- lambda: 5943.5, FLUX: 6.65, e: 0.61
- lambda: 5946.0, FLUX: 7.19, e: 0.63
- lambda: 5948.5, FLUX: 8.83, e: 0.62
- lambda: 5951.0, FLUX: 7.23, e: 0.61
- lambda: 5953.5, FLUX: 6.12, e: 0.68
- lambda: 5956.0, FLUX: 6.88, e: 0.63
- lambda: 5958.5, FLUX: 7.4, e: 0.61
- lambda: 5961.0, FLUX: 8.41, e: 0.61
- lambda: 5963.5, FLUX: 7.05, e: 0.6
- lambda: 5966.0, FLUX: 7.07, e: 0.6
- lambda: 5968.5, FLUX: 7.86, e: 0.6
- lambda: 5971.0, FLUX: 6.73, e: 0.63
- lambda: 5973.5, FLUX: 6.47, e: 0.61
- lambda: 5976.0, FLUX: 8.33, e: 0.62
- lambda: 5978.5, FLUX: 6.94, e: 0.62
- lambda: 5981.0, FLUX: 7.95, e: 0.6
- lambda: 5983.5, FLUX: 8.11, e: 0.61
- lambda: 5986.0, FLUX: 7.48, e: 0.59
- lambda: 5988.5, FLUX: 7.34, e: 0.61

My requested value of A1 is 2.1 angstrom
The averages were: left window 6.59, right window 7.37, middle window 6.39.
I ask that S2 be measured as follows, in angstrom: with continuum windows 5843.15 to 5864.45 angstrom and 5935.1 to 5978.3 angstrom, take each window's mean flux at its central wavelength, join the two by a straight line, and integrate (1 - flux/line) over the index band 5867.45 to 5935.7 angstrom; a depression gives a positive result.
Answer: 4.68 angstrom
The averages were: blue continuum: 6.68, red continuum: 7.39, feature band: 6.53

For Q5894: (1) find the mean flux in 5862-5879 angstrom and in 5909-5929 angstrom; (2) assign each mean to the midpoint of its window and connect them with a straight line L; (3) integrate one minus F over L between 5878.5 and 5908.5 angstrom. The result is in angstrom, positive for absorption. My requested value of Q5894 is 9.22 angstrom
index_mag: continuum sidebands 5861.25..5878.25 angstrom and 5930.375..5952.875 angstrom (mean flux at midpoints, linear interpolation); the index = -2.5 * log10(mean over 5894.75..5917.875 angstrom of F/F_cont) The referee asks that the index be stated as 0.20 mag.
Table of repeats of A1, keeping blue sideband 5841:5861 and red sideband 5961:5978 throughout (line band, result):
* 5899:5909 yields 0.4 angstrom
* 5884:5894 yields 4.3 angstrom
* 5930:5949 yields -1.0 angstrom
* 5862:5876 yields -1.9 angstrom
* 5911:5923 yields -0.9 angstrom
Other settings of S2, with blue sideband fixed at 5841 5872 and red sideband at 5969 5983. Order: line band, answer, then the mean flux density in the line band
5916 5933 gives -0.5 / 7.4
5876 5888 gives 0.5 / 6.75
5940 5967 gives 0.1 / 7.26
